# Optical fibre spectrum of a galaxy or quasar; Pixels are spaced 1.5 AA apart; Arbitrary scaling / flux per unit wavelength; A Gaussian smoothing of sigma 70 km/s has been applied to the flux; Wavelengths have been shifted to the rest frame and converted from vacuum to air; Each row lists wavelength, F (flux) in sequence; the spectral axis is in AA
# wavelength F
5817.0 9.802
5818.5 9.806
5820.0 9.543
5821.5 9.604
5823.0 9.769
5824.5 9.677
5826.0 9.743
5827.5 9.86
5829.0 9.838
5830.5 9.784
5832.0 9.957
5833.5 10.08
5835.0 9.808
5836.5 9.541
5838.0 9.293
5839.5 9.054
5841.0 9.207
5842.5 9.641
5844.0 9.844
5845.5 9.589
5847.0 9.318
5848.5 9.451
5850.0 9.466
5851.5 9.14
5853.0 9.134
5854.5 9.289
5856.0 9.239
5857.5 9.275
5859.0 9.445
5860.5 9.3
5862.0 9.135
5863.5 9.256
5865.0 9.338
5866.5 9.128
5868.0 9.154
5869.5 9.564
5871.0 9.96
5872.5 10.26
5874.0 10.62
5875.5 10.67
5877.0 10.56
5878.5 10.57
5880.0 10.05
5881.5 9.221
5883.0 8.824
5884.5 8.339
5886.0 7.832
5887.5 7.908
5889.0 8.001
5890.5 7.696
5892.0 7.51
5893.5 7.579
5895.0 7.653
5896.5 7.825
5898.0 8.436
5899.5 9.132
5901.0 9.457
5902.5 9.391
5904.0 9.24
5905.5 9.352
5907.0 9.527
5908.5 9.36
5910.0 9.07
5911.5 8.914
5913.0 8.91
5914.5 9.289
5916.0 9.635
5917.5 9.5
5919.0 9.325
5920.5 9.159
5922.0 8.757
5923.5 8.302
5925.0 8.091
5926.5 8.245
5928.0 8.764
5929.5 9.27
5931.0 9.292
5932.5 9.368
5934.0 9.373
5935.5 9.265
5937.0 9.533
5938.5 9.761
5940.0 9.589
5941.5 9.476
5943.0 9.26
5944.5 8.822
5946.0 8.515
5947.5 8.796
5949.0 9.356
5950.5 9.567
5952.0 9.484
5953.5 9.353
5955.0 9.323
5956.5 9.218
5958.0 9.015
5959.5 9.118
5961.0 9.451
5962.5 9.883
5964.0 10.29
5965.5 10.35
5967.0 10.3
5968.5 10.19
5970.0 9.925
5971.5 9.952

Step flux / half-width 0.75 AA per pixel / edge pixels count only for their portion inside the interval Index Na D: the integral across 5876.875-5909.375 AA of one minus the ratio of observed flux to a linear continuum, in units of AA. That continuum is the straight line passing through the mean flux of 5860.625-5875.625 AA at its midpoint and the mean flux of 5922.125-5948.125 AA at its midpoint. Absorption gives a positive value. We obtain 2.3 AA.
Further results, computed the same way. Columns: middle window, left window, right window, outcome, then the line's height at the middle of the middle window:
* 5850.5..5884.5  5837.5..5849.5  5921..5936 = -1.10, 9.27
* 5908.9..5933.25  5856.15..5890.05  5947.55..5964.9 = 1.06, 9.41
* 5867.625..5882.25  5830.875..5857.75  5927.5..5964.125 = -1.03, 9.42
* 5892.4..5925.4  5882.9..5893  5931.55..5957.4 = -1.75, 8.45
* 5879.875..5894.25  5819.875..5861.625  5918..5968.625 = 1.83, 9.42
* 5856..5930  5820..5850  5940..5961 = 2.81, 9.41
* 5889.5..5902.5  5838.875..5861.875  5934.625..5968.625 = 1.62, 9.4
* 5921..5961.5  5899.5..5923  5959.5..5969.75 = 2.29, 9.67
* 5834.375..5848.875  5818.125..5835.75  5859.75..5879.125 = 0.48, 9.79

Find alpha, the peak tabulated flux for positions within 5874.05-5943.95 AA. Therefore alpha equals 10.67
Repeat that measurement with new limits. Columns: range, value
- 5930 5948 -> 9.761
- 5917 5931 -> 9.5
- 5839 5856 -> 9.844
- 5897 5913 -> 9.527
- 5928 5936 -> 9.373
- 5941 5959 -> 9.567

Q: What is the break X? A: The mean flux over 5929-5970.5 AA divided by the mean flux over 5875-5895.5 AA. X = 1.08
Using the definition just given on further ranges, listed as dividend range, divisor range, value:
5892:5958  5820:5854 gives 0.94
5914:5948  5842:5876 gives 0.96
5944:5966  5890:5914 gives 1.08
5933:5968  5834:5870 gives 1.01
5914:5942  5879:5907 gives 1.07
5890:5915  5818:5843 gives 0.90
